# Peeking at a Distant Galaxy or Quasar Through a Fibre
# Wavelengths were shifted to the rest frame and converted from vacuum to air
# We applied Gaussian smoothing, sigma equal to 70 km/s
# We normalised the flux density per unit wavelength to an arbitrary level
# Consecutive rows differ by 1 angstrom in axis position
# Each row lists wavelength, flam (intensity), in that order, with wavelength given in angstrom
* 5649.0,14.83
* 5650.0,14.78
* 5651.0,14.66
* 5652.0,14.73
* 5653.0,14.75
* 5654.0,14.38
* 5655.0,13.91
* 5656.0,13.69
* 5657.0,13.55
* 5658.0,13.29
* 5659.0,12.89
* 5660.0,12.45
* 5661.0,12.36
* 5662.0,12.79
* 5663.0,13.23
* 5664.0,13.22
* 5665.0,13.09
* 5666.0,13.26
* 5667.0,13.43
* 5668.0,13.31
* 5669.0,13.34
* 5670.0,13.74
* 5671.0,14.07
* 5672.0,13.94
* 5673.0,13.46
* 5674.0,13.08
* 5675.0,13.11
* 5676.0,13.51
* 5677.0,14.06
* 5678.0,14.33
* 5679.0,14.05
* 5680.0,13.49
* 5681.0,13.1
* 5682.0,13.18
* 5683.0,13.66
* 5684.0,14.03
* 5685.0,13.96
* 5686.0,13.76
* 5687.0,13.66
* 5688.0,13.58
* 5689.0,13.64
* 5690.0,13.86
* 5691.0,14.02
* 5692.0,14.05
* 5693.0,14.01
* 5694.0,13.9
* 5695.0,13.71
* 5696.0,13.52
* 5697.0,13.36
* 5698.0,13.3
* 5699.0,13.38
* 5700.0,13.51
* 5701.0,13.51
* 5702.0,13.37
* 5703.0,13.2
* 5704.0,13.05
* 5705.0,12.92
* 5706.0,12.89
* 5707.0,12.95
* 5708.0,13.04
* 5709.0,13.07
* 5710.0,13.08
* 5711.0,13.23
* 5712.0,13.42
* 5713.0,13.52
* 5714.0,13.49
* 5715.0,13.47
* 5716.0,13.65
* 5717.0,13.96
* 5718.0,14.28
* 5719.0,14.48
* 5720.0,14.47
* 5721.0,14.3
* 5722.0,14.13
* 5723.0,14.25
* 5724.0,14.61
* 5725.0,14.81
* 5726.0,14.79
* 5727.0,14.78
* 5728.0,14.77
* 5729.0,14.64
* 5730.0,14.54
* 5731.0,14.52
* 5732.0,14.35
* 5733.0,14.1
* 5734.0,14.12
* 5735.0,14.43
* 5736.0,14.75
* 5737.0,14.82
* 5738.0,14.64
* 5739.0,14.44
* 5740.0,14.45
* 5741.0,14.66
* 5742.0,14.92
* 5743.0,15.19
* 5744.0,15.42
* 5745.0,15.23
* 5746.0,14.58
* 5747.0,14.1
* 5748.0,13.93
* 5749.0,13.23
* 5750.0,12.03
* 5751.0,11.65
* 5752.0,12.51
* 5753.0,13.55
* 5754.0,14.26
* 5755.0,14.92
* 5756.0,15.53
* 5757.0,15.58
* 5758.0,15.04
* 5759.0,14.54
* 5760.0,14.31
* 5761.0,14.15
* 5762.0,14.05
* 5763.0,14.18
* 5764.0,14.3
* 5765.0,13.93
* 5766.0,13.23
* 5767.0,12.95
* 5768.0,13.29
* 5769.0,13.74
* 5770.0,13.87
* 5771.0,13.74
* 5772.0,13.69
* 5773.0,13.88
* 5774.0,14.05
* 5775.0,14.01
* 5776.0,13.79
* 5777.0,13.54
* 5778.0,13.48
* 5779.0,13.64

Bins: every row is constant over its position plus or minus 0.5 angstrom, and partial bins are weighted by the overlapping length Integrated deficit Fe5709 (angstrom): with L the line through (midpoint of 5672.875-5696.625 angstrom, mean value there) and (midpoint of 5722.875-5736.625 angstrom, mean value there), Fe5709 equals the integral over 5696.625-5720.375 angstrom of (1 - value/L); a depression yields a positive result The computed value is 1.2 angstrom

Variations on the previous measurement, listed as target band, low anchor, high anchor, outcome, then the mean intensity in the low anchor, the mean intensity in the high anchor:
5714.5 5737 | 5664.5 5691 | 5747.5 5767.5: -1.0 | 13.6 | 13.9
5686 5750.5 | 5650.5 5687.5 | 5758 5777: -1.1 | 13.6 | 13.9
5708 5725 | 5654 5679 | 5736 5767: 0.1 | 13.4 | 14.2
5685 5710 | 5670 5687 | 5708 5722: 0.4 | 13.7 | 13.7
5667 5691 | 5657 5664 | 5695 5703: -0.9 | 12.9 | 13.4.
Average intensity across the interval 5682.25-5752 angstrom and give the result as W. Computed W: 13.9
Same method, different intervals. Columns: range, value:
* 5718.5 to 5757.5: 14.4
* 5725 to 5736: 14.5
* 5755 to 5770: 14.2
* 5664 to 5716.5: 13.5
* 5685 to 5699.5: 13.7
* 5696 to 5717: 13.3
